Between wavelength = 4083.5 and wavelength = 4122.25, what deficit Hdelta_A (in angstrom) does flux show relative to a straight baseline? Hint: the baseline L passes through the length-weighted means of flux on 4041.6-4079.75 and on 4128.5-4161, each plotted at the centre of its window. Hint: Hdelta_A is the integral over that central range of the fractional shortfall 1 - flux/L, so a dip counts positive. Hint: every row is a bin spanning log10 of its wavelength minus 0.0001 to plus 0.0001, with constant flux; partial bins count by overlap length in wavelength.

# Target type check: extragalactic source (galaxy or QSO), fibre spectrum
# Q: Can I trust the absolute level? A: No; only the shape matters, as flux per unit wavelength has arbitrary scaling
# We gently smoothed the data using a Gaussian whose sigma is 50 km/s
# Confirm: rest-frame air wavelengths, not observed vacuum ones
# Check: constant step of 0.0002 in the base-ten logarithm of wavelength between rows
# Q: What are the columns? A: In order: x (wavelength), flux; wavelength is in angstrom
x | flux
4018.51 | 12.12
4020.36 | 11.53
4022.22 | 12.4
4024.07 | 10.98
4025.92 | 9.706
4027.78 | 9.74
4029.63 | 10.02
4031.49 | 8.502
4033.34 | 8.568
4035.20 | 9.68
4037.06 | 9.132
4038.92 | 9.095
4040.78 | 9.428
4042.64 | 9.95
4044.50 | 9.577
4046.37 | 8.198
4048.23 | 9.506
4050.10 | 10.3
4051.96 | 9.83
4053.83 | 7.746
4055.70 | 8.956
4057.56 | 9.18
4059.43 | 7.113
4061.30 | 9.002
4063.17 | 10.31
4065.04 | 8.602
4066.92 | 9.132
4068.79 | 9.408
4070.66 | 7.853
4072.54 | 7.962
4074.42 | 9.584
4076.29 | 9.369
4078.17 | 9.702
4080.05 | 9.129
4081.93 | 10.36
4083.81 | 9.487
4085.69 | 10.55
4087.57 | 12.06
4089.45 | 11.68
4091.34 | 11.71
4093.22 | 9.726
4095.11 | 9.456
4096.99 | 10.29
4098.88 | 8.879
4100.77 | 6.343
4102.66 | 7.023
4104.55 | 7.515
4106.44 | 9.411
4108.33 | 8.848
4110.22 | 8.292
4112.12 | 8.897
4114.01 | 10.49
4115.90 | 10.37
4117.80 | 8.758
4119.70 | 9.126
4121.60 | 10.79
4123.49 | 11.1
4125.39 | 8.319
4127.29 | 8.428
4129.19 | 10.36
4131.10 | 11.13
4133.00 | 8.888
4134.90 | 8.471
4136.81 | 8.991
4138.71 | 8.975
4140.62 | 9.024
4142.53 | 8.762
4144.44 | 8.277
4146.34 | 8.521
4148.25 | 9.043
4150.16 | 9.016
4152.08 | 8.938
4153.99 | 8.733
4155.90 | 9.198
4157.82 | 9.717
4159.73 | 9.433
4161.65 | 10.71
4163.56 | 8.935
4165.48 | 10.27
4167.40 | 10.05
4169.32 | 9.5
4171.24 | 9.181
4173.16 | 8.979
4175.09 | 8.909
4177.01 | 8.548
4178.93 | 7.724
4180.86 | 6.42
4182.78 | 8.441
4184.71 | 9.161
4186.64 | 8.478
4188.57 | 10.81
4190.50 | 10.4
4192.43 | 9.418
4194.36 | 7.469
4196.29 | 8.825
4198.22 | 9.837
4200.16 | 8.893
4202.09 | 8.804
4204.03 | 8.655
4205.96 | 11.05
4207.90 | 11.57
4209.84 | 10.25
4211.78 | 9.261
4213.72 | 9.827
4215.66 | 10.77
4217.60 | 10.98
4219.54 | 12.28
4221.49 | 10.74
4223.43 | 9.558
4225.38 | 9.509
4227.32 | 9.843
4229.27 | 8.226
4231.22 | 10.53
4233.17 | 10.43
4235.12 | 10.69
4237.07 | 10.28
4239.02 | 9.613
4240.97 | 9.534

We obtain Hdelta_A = -1.67 angstrom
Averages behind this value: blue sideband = 9.07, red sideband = 9.15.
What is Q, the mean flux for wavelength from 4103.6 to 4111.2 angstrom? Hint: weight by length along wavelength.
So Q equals 8.51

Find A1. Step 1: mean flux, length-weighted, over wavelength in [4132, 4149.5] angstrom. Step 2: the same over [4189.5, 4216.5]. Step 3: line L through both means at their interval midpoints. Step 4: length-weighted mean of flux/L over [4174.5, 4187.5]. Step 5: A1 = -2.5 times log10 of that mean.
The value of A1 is 0.14 mag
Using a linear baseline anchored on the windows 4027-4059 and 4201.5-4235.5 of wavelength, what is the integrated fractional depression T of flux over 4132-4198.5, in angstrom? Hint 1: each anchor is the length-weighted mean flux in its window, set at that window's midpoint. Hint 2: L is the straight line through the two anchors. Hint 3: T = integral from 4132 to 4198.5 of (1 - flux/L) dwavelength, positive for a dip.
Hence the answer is 5.8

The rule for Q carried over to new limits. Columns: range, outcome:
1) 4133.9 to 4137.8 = 8.74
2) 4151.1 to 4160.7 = 9.2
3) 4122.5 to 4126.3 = 9.76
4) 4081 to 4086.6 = 10.1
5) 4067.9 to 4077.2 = 8.83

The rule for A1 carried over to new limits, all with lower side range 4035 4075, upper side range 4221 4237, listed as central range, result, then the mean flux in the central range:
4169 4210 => 0.07 mag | 9.12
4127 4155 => 0.05 mag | 9.05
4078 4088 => -0.11 mag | 10.2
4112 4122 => -0.04 mag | 9.75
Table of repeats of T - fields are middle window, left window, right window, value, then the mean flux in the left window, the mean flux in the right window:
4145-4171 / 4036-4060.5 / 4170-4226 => 0.0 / 9.08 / 9.48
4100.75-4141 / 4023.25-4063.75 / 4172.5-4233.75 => 1.1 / 9.28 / 9.52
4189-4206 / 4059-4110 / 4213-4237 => 1.5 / 9.29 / 10.3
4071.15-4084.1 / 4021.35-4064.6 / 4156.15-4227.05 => 0.2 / 9.42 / 9.54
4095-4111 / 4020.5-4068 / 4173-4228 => 1.8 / 9.42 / 9.51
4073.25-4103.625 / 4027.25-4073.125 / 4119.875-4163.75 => -1.7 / 9.07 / 9.3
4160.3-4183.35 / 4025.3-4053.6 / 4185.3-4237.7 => 1.9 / 9.37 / 9.9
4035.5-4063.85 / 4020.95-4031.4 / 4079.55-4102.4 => 3.0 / 10.4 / 9.9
